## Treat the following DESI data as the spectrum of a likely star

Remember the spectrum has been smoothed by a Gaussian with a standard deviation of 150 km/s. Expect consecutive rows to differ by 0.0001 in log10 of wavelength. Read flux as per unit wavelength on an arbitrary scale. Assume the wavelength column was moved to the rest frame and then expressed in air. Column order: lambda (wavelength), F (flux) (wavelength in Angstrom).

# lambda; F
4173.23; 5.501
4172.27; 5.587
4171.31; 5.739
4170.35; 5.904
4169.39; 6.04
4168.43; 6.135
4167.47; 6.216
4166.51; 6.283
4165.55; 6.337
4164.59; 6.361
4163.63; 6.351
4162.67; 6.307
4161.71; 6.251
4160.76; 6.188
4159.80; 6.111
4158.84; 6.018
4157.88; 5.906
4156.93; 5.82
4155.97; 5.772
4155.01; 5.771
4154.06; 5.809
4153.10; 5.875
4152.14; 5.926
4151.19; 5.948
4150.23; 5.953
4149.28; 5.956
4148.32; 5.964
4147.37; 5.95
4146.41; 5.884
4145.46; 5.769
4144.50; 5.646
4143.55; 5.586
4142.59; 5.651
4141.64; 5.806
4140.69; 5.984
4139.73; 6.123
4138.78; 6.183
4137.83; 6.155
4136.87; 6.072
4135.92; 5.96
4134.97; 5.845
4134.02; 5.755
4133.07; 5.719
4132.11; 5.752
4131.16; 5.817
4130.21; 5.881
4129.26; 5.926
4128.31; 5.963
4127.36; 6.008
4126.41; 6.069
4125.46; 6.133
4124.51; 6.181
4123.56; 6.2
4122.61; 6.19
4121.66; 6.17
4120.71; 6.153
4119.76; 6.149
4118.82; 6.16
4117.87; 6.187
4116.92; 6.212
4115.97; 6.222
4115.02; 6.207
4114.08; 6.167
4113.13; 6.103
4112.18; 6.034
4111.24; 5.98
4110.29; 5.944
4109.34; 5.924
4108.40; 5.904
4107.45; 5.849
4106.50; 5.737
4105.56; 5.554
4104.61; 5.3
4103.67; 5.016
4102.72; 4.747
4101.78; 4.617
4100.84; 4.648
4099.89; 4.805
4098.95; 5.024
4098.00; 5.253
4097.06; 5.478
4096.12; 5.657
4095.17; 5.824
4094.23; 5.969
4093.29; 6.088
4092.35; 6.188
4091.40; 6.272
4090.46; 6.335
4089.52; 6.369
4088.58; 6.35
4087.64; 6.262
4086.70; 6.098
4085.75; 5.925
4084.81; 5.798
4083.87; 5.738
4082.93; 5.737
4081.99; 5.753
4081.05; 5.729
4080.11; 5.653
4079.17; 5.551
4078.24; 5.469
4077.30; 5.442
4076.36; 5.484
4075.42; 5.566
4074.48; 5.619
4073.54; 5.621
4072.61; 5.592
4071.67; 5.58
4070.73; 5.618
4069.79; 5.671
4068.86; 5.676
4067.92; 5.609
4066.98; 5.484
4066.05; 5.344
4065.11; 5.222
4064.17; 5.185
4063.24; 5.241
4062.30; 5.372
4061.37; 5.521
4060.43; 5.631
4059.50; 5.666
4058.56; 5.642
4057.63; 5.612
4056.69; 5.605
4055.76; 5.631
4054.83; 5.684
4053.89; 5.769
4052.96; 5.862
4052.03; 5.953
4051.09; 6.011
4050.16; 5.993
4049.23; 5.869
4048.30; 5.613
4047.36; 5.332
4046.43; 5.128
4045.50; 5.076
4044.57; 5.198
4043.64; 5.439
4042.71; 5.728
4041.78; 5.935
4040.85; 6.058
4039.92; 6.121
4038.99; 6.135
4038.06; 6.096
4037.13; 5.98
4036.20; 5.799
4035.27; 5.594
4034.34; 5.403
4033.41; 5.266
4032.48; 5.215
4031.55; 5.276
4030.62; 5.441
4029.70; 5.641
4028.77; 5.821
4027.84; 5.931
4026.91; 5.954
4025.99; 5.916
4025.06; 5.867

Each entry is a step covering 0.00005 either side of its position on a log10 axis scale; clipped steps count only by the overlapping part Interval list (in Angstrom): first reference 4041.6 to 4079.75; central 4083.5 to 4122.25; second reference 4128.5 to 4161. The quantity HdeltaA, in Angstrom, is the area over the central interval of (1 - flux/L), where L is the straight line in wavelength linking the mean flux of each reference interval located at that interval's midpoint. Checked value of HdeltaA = -0.6 Angstrom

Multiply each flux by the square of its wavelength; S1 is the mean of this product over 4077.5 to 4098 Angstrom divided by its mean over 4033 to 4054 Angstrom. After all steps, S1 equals 1.06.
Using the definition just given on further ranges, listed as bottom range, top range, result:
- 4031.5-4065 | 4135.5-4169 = 1.12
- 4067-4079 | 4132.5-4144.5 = 1.09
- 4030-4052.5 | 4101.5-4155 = 1.09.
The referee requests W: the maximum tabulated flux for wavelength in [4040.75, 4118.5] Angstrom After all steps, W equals 6.369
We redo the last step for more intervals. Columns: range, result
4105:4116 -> 6.222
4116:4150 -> 6.212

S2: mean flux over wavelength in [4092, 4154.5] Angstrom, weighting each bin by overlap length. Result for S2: 5.83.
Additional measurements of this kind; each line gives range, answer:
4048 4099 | 5.71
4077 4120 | 5.77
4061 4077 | 5.49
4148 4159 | 5.89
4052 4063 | 5.64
